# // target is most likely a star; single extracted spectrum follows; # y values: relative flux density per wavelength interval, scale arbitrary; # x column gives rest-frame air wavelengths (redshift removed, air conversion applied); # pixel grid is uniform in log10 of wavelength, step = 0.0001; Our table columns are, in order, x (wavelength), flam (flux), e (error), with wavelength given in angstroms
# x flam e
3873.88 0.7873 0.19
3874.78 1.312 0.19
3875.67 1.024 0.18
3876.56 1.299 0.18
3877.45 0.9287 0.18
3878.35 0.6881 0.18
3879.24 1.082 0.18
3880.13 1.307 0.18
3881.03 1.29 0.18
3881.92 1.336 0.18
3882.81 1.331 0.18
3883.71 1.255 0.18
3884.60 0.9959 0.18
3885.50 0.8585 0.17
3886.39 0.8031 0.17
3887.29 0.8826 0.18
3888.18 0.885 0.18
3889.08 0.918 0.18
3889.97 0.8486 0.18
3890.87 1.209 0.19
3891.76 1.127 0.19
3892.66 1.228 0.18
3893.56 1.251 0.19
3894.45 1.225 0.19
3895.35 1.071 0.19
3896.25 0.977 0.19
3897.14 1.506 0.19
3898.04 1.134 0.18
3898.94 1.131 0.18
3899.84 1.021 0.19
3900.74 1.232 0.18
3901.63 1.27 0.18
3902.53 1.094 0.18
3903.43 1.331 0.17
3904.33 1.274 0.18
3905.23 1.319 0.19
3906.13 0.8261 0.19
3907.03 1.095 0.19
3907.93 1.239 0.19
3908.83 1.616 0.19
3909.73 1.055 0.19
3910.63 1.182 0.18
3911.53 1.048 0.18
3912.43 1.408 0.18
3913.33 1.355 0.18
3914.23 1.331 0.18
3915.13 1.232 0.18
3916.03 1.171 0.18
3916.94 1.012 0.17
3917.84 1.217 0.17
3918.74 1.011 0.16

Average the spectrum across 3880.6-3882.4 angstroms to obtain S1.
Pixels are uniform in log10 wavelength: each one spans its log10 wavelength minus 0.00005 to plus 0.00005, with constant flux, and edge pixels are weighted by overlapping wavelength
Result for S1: 1.32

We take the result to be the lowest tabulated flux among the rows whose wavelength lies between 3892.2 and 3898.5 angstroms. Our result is 0.977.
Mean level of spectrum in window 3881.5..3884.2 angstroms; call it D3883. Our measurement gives 1.3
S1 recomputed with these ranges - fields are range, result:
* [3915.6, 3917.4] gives 1.09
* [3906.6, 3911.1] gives 1.24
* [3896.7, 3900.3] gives 1.19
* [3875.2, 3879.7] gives 1.01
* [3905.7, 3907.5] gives 0.965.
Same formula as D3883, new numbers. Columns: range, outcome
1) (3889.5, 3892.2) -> 1.06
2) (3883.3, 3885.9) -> 1.04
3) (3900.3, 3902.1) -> 1.25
